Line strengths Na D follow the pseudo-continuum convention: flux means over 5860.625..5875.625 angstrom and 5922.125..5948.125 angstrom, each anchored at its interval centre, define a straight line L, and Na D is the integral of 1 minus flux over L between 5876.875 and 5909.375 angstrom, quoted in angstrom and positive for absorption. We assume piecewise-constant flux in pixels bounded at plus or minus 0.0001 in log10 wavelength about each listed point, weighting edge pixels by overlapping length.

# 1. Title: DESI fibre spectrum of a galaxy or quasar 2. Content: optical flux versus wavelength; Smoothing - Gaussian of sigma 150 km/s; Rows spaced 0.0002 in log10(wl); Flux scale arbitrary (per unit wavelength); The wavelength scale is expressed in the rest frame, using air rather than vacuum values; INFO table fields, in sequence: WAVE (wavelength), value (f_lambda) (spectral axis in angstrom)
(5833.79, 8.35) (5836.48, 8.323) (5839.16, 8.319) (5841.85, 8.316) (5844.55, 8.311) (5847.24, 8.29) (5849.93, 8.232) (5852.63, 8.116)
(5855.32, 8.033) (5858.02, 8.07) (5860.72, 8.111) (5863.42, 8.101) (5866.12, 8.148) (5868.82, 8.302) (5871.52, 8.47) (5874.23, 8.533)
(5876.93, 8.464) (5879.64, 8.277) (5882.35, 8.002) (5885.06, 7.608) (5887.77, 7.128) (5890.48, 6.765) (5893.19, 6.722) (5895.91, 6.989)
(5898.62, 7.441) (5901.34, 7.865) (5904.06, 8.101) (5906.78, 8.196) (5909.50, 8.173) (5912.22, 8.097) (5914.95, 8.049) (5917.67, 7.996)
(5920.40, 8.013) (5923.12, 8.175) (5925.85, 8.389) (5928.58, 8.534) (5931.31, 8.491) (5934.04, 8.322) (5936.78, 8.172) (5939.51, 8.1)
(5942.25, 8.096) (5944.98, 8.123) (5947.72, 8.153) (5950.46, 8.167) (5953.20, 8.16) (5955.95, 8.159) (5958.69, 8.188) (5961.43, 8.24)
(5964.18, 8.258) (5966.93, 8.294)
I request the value 2.6 angstrom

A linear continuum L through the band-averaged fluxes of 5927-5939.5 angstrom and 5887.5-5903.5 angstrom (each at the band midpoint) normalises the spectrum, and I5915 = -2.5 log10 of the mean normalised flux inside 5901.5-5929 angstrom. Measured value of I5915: -0.048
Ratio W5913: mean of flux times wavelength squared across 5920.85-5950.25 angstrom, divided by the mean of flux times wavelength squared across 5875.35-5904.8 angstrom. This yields 1.11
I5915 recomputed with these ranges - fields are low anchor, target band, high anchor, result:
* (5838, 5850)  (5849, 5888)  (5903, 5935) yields 0.02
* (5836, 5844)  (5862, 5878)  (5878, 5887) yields -0.04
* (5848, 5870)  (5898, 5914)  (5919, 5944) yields 0.03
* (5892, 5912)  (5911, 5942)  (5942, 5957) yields -0.04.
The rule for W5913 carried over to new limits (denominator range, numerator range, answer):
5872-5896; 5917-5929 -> 1.08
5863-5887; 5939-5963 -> 1.02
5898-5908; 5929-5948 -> 1.05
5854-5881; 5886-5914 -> 0.93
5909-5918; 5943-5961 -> 1.02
